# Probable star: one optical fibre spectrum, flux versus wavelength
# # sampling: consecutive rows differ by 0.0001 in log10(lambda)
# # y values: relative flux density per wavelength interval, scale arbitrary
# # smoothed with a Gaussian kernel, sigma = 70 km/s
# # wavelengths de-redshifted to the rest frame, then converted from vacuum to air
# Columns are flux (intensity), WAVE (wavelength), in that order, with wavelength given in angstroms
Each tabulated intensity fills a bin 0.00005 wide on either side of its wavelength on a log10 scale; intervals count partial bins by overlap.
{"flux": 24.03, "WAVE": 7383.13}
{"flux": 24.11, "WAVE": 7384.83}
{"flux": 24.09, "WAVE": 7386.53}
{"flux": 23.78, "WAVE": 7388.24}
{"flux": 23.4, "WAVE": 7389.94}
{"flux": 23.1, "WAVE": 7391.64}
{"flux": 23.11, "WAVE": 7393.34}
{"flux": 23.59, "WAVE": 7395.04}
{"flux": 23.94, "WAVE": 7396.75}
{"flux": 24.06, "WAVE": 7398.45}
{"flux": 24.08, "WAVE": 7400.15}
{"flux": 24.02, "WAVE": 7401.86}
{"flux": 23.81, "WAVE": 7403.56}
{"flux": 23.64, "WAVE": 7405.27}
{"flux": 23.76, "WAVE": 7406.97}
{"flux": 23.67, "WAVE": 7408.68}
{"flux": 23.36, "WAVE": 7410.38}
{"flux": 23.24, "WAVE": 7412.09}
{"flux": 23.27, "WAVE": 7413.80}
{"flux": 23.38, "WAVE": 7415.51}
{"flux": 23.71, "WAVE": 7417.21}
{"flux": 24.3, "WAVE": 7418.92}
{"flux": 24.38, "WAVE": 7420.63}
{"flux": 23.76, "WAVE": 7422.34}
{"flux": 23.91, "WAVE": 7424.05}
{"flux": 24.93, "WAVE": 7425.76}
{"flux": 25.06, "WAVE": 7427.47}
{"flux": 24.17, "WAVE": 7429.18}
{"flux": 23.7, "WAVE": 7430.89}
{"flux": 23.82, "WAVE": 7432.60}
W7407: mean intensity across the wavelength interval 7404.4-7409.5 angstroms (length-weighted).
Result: 23.7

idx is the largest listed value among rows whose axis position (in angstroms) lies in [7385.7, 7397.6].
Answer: 24.09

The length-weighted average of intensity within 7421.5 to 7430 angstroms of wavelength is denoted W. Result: 24.4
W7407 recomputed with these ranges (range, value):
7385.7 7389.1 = 23.9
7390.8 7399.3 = 23.6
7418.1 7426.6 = 24.2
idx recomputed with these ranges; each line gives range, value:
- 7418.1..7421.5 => 24.38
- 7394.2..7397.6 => 23.94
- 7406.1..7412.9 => 23.76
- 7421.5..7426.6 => 24.93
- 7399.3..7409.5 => 24.08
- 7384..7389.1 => 24.11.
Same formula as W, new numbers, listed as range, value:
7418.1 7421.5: 24.3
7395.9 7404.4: 24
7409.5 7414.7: 23.3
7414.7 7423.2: 23.9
